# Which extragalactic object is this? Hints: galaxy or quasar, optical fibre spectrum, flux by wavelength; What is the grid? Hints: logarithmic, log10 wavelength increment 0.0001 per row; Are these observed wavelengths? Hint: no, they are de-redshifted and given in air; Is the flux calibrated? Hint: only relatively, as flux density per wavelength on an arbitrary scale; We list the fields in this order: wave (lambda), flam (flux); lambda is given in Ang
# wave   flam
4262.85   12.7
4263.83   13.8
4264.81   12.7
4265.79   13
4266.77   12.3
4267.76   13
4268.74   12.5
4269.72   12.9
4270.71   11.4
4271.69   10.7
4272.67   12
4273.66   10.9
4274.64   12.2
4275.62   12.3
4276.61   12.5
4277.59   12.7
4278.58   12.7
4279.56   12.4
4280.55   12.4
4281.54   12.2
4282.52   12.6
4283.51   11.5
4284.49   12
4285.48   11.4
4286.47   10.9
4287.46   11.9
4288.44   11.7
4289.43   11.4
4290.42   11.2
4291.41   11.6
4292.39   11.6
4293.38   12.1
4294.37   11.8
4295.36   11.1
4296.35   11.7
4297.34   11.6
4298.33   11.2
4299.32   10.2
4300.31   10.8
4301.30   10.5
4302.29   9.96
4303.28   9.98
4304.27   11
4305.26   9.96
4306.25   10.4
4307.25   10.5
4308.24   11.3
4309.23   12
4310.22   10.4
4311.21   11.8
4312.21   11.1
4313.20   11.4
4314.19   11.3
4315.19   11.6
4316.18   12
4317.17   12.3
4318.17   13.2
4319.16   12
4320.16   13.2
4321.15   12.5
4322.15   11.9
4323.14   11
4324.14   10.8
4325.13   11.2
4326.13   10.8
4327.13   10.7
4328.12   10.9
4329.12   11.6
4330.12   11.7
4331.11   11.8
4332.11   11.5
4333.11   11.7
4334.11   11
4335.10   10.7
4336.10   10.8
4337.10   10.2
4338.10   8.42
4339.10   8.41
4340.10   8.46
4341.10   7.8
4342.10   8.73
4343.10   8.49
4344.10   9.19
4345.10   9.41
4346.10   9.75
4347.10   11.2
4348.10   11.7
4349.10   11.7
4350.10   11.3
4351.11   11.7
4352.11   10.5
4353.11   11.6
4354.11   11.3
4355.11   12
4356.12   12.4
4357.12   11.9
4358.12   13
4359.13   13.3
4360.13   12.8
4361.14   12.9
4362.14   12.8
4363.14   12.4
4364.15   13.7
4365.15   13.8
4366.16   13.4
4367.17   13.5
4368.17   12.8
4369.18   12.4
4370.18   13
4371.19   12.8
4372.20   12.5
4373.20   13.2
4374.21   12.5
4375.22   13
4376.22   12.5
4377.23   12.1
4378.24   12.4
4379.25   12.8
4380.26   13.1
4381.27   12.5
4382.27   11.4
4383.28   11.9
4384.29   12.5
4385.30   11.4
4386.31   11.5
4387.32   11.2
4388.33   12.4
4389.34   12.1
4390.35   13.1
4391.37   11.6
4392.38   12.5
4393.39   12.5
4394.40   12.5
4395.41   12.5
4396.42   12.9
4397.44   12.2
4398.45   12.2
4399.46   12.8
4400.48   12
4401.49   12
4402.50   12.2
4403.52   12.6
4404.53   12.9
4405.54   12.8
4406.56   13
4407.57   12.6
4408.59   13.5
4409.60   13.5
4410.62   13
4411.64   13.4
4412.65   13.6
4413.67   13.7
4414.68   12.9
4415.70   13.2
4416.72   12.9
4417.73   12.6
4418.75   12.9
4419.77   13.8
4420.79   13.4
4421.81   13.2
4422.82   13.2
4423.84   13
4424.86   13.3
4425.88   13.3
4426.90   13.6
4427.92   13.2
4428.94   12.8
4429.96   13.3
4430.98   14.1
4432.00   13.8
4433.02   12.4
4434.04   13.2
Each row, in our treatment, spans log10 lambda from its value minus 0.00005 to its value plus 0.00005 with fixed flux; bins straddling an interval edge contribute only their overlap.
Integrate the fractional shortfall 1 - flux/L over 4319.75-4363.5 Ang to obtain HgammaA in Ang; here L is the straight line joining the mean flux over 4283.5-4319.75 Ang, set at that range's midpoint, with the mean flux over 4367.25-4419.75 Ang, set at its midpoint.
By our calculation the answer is 3.0 Ang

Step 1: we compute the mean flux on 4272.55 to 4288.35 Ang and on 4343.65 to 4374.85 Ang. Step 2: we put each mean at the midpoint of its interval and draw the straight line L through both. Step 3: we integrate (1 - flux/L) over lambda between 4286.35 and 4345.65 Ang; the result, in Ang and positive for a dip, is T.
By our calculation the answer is 5.63 Ang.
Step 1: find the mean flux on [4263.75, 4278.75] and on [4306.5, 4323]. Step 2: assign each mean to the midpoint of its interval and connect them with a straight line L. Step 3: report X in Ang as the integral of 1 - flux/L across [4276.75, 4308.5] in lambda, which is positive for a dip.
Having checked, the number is 1.7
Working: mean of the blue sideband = 12.3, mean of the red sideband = 11.7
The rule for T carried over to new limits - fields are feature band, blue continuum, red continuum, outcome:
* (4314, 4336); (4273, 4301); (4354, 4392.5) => 0.88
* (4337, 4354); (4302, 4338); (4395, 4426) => 2.61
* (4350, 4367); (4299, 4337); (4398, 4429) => -0.64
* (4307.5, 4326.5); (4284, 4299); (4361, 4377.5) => 0.51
